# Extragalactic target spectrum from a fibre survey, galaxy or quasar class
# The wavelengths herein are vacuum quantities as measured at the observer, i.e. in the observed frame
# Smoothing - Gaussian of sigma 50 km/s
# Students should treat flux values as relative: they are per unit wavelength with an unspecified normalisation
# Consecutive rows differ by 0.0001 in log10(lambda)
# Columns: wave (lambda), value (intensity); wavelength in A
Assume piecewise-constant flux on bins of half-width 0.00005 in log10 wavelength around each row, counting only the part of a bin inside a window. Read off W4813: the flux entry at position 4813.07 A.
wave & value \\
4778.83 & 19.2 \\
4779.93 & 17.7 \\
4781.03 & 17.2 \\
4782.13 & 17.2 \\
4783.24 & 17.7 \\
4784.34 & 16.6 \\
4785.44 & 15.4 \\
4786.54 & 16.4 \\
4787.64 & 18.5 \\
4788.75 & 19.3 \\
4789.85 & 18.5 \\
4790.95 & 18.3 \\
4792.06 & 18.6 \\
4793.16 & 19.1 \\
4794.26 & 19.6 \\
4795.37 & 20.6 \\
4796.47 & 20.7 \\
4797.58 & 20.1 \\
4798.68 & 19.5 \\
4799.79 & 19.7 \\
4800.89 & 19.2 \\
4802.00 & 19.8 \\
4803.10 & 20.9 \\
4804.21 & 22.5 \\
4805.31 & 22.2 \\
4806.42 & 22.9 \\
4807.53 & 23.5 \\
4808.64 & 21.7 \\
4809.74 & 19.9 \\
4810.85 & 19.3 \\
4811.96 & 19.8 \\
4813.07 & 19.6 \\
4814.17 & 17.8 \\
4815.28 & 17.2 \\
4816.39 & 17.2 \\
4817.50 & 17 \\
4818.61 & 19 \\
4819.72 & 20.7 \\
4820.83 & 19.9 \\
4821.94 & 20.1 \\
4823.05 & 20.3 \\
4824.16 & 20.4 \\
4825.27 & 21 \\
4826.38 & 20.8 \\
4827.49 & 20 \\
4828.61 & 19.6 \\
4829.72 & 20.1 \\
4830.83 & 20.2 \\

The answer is 19.6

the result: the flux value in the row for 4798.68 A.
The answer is 19.5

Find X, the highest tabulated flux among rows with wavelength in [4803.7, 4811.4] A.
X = 23.5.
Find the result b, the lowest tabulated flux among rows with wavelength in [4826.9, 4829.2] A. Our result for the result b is 19.6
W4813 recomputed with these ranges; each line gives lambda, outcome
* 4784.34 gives 16.6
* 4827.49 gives 20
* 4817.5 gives 17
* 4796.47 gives 20.7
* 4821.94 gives 20.1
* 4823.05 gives 20.3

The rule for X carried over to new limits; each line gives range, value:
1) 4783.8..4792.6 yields 19.3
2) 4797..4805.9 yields 22.5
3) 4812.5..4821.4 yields 20.7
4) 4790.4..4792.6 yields 18.6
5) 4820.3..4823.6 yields 20.3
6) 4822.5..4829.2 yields 21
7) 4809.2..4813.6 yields 19.9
